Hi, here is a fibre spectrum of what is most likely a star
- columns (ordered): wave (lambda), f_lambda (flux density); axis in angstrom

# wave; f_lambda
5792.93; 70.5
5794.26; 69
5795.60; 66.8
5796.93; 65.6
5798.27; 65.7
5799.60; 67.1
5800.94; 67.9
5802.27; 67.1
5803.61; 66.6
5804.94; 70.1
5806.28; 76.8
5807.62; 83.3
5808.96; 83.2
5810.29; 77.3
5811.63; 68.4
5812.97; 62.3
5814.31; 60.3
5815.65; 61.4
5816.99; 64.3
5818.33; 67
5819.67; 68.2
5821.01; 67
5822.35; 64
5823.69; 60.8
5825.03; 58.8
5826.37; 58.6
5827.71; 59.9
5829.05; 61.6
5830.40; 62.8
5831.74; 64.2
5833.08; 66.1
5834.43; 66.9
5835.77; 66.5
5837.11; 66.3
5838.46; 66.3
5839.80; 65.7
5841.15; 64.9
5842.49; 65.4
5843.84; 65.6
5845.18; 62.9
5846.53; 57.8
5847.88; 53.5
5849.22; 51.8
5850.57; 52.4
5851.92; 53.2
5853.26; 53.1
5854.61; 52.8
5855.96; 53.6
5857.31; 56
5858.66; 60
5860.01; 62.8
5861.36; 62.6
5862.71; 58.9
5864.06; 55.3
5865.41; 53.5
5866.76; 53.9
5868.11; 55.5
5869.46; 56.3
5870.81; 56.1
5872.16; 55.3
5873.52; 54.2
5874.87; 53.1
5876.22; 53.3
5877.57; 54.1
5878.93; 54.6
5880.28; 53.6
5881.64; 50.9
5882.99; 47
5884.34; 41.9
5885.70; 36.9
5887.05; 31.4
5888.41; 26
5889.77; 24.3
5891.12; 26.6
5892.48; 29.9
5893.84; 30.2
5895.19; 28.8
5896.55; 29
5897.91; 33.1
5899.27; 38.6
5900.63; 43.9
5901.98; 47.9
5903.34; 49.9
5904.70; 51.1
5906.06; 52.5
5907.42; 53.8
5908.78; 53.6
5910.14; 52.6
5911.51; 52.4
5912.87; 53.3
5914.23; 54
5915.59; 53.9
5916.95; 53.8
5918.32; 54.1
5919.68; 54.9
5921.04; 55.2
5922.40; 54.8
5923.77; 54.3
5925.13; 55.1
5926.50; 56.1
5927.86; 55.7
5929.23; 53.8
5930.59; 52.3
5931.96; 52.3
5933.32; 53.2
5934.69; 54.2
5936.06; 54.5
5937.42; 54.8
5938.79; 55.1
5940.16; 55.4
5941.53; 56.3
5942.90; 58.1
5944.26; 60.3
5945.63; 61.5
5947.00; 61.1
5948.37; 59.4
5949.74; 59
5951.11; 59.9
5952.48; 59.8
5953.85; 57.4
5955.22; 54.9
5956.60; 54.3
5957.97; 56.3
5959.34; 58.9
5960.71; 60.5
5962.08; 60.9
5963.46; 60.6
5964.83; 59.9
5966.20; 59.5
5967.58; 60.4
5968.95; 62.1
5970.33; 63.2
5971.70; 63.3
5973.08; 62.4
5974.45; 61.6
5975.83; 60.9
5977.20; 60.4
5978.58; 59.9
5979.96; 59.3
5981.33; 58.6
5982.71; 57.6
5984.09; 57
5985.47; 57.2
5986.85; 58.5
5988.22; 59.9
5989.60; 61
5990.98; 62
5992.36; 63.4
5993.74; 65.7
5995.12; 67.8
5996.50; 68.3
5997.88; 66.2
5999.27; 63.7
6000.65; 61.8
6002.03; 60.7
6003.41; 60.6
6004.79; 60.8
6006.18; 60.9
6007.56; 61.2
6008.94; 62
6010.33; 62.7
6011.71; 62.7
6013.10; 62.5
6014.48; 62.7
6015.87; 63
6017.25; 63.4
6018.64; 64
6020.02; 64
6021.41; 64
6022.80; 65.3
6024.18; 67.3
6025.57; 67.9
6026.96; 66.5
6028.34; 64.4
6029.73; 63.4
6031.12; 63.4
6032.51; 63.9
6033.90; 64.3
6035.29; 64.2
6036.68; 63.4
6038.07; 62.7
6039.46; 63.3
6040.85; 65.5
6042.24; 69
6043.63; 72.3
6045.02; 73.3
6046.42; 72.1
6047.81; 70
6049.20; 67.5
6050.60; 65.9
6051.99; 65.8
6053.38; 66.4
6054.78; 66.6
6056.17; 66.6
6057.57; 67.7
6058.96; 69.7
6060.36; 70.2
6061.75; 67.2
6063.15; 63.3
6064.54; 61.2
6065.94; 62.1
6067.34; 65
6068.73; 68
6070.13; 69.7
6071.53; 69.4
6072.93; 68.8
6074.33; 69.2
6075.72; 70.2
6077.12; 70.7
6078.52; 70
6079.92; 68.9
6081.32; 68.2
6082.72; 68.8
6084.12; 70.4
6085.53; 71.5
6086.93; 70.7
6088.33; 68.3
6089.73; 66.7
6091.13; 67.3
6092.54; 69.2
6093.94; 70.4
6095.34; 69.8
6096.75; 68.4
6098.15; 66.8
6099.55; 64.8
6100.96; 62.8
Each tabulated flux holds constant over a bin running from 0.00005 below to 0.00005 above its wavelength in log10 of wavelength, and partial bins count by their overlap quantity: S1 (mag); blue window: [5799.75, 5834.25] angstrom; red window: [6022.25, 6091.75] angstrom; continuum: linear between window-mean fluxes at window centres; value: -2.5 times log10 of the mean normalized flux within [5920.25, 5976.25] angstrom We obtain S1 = 0.16 mag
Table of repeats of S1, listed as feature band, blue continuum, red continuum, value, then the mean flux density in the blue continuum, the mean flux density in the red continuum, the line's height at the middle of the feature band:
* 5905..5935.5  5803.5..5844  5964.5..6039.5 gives 0.19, 66.5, 62.5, 64.3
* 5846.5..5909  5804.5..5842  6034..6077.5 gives 0.36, 66.5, 67.3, 66.7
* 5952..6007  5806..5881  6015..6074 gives 0.07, 61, 66.2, 64.6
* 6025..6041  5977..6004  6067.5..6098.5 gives 0.01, 61.5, 69.1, 65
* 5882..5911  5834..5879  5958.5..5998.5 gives 0.43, 58.1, 61.3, 59.1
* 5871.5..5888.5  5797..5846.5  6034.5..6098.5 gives 0.36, 66.3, 67.9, 66.7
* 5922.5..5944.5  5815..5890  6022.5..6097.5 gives 0.11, 56.8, 67.5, 61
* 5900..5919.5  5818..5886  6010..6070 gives 0.16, 58.2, 65.7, 60.5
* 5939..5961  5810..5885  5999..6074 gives 0.08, 59.2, 65.3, 62.5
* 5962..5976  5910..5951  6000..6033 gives -0.04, 55.5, 63.3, 59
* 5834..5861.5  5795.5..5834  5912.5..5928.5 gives 0.05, 66.7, 54.6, 62.9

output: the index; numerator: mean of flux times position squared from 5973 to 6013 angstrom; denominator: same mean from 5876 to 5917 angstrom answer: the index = 1.45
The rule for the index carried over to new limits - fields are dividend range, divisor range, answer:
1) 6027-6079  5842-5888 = 1.32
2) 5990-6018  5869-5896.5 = 1.54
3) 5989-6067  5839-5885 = 1.23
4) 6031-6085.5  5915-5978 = 1.22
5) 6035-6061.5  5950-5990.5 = 1.16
